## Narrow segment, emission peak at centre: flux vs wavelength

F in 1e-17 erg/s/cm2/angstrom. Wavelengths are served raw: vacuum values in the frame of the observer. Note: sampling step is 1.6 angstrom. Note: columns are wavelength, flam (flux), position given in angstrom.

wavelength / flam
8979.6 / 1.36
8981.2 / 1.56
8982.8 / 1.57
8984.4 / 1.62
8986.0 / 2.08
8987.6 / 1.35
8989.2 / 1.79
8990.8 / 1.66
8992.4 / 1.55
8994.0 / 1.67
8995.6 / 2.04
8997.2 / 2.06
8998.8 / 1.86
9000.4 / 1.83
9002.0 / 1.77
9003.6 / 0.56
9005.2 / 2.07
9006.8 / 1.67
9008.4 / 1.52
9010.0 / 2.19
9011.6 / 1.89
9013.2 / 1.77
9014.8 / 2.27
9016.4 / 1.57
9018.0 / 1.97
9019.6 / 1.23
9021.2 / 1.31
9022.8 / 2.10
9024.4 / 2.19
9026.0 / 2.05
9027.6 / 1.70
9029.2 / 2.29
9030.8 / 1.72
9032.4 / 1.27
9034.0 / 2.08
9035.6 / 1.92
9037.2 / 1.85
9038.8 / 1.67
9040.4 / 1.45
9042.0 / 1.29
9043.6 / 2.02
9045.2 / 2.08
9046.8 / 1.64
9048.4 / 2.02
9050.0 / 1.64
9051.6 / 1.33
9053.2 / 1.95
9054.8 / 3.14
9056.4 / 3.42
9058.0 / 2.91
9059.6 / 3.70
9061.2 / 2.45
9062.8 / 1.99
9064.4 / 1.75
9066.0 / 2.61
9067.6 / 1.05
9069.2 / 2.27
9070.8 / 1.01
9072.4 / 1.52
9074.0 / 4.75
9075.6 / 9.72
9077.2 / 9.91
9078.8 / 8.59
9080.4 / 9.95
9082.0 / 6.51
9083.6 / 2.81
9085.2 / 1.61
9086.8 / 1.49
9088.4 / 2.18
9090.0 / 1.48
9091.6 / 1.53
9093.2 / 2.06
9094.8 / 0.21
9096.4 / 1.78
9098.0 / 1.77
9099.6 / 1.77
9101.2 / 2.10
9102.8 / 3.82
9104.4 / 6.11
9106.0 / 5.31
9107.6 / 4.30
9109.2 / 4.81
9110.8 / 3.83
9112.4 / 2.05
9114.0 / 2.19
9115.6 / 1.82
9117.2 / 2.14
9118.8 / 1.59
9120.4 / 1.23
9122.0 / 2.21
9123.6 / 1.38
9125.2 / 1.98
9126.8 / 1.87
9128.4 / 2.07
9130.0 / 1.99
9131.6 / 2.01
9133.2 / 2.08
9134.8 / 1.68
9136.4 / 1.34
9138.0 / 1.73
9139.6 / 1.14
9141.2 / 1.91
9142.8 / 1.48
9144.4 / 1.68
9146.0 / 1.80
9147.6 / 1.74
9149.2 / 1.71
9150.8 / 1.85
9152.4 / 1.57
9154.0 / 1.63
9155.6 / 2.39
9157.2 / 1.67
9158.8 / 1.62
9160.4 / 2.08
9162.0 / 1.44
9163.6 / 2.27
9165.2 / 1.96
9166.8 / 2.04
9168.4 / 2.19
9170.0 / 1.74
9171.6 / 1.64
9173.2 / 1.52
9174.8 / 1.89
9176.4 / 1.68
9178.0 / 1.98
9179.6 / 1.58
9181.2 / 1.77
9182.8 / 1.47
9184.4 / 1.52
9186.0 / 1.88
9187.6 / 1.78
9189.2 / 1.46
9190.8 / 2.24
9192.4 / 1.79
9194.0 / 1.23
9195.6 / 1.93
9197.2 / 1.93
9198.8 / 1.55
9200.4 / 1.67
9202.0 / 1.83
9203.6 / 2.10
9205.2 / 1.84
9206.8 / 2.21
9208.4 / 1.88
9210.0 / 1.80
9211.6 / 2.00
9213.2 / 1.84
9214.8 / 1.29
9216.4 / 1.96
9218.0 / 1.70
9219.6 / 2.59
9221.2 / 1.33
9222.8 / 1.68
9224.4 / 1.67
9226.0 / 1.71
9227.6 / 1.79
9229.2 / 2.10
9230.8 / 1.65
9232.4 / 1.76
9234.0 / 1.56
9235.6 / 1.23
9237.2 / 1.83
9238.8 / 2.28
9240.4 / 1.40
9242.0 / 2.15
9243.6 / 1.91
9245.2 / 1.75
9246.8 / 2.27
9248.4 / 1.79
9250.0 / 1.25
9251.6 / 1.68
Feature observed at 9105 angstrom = [N II]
